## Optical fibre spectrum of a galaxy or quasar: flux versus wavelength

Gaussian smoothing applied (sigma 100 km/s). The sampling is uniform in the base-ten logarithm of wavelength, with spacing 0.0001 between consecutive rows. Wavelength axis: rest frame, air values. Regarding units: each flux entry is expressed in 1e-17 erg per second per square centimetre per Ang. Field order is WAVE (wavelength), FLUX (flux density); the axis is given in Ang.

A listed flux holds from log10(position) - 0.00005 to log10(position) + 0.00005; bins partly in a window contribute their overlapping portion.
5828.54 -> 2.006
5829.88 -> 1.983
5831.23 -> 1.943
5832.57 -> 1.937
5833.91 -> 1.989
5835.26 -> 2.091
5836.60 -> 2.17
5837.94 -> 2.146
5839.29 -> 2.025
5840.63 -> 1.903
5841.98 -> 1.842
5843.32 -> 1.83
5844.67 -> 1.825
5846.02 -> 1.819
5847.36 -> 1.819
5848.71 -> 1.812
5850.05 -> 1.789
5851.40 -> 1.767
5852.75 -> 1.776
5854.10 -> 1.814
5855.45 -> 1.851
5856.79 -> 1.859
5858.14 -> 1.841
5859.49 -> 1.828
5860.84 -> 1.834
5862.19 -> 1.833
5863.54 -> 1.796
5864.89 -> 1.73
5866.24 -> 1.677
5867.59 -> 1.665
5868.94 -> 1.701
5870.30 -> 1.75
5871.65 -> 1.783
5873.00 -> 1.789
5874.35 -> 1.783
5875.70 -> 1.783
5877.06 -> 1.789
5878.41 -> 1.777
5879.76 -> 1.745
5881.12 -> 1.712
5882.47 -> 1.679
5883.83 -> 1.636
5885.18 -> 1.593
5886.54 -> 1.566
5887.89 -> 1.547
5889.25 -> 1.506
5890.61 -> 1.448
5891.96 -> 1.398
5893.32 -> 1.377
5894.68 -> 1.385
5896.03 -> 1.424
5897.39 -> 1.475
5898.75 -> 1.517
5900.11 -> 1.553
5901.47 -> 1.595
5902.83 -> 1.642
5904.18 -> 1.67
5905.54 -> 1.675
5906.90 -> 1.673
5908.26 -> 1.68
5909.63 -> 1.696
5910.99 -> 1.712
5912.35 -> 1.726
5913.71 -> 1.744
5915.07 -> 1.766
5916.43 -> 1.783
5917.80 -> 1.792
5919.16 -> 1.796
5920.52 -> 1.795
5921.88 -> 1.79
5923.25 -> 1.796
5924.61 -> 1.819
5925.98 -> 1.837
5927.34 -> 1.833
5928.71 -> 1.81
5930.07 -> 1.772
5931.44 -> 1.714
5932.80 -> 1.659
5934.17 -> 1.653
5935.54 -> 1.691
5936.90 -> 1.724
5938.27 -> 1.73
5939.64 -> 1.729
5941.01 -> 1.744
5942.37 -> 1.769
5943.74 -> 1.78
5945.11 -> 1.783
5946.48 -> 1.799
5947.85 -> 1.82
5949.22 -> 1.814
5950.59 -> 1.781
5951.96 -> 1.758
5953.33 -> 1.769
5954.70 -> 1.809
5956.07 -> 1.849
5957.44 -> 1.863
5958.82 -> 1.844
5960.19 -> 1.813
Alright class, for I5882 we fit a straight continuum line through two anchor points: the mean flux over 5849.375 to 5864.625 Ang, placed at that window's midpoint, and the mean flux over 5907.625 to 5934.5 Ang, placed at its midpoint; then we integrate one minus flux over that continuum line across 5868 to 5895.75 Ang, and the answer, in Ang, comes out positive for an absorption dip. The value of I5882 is 2.5 Ang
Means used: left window 1.82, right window 1.76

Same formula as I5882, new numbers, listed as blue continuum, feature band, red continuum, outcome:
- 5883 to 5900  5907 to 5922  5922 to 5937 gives -0.9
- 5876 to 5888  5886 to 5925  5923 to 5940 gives 1.9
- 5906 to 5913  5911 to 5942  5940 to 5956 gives -0.4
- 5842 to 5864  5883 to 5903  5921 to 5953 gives 3.2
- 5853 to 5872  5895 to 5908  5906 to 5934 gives 1.4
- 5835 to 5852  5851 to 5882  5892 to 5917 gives 0.3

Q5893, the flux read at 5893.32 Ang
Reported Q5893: 1.377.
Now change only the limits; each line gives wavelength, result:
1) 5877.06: 1.789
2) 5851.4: 1.767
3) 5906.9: 1.673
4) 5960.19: 1.813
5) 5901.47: 1.595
